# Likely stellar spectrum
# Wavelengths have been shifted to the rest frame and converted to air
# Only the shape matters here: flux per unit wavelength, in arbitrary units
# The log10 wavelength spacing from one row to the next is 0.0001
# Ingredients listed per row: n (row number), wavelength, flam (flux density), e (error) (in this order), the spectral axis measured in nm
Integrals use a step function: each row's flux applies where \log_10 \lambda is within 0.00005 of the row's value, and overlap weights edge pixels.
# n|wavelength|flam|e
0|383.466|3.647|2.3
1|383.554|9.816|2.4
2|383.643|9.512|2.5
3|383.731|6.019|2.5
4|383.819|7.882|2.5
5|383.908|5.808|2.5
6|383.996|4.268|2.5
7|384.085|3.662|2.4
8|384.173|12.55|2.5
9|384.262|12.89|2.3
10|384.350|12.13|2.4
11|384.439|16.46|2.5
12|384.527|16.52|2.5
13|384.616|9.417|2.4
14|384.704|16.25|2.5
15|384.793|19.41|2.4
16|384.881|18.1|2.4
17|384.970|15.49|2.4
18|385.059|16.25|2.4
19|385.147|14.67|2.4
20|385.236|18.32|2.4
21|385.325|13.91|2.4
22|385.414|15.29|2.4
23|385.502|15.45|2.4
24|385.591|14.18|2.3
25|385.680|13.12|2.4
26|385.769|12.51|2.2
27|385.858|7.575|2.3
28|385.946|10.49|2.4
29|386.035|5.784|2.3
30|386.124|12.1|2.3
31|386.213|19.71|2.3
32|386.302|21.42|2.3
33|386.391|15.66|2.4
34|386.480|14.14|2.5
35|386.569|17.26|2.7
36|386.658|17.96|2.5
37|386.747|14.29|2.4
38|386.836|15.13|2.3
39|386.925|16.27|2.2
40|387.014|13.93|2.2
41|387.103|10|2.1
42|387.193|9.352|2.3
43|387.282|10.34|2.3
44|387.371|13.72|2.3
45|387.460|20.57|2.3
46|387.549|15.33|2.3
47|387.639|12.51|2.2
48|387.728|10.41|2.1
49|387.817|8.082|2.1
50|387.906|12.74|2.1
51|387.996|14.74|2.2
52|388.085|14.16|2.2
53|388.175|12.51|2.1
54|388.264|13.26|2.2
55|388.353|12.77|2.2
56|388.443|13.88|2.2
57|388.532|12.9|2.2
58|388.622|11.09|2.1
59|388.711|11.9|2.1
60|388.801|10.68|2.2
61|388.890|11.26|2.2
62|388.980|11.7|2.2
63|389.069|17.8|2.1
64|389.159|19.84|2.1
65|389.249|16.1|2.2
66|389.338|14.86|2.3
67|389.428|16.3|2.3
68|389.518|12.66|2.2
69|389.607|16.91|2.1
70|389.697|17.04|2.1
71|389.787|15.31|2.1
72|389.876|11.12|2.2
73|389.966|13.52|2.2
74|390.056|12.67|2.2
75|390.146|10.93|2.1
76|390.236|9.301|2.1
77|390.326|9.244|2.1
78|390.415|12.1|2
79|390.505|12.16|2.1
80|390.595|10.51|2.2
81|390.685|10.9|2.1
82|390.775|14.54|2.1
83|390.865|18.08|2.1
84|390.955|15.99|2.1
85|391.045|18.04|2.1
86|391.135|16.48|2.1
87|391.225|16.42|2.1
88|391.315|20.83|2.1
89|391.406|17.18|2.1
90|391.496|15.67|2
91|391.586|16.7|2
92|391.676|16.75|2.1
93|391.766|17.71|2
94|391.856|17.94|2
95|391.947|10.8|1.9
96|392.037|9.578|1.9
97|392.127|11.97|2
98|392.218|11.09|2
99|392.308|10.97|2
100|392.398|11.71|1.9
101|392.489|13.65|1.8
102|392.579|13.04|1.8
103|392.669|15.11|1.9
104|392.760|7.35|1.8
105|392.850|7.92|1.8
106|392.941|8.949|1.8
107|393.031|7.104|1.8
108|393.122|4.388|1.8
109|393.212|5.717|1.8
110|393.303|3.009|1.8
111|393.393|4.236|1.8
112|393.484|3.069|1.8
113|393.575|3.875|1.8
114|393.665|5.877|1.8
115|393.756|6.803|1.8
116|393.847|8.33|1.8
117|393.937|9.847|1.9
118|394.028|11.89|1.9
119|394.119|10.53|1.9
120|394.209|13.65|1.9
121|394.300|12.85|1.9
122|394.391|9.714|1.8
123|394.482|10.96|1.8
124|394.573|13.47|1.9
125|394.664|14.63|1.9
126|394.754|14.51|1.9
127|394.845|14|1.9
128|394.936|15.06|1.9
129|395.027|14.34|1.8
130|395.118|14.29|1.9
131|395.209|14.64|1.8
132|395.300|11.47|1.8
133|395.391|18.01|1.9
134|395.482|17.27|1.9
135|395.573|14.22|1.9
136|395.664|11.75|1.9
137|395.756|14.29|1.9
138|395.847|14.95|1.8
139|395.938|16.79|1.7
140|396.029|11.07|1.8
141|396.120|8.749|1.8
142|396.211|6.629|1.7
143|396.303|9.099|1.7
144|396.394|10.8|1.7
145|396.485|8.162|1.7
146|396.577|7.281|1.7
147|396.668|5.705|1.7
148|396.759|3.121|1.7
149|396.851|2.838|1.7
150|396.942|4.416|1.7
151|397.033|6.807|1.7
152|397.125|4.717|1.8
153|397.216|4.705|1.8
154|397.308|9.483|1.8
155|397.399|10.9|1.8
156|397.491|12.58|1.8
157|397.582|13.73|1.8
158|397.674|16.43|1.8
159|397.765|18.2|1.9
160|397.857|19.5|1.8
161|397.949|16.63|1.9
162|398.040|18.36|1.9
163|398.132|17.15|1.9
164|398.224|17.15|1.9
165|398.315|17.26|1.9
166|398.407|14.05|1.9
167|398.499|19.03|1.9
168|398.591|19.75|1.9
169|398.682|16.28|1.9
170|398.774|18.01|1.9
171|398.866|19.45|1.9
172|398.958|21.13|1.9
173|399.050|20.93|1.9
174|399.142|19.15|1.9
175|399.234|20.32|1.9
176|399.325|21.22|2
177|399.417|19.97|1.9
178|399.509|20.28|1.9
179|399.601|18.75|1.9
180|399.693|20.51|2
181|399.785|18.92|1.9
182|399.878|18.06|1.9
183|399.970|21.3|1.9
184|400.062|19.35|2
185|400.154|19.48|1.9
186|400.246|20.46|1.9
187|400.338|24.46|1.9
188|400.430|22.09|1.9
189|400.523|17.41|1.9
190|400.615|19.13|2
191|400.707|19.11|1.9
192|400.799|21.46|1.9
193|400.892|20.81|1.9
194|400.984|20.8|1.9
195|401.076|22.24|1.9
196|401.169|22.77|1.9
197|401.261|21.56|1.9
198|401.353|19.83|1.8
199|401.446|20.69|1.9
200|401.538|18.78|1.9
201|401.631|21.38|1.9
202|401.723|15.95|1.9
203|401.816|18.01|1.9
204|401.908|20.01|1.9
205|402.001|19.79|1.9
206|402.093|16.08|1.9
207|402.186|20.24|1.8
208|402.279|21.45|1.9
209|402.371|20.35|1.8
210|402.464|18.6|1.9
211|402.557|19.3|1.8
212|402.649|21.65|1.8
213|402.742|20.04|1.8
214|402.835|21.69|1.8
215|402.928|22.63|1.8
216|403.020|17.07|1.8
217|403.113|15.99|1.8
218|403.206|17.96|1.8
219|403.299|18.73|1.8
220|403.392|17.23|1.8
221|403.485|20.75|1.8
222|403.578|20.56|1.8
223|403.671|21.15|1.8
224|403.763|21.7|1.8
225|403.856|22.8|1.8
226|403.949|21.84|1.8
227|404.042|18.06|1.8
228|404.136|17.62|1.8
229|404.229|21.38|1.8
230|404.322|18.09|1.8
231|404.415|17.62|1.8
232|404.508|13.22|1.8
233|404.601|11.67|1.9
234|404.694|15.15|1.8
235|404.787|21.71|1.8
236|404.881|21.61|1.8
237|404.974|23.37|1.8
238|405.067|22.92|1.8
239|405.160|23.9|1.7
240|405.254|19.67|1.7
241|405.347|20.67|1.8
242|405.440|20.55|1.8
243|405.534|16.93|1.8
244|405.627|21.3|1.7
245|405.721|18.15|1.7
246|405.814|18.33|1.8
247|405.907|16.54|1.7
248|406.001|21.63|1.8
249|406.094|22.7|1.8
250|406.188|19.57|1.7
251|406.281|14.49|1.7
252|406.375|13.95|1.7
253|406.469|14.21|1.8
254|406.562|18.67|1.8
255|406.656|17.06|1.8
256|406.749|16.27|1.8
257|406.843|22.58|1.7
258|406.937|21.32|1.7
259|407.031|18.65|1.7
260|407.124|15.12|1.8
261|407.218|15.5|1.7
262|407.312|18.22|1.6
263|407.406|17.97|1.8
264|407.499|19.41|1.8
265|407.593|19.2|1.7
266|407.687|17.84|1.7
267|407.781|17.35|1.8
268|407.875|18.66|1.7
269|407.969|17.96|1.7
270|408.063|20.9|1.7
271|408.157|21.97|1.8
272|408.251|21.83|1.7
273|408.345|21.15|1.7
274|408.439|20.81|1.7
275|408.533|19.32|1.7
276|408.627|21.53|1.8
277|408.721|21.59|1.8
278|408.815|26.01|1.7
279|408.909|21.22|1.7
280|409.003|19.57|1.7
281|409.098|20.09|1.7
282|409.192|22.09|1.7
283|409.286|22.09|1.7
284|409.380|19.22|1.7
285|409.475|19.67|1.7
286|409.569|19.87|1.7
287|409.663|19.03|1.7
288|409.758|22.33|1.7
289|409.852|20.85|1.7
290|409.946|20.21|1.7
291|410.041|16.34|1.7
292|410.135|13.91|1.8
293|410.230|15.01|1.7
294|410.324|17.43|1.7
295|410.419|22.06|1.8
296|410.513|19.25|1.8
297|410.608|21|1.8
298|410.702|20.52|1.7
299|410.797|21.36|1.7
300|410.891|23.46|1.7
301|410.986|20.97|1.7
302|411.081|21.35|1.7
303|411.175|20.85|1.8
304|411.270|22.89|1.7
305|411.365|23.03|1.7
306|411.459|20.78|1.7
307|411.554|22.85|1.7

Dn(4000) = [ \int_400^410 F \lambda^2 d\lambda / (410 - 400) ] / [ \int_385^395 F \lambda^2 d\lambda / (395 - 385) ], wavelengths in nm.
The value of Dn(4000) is 1.65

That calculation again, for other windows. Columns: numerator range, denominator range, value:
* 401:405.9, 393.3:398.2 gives 1.83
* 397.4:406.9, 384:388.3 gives 1.51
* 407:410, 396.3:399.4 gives 1.52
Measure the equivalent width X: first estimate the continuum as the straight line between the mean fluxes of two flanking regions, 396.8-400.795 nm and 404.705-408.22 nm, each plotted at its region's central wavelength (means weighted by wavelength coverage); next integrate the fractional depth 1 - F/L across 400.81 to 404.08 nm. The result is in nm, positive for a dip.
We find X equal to -0.387 nm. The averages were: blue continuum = 16.8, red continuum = 19.1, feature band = 20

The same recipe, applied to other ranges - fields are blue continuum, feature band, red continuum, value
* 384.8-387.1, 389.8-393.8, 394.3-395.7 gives 0.72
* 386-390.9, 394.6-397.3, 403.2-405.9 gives 0.90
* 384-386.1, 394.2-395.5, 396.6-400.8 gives 0.13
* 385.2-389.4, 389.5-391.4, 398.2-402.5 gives 0.14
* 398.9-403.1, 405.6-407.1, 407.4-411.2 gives 0.13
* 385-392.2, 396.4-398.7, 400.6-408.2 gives 0.67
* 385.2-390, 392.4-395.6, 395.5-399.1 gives 0.62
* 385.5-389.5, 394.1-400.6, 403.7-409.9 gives 0.77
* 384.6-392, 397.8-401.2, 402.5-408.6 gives -0.41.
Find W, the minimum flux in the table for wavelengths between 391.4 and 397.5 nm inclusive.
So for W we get 2.838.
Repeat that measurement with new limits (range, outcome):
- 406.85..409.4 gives 15.12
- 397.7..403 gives 14.05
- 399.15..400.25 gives 18.06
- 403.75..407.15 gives 11.67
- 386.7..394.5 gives 3.009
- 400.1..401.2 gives 17.41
